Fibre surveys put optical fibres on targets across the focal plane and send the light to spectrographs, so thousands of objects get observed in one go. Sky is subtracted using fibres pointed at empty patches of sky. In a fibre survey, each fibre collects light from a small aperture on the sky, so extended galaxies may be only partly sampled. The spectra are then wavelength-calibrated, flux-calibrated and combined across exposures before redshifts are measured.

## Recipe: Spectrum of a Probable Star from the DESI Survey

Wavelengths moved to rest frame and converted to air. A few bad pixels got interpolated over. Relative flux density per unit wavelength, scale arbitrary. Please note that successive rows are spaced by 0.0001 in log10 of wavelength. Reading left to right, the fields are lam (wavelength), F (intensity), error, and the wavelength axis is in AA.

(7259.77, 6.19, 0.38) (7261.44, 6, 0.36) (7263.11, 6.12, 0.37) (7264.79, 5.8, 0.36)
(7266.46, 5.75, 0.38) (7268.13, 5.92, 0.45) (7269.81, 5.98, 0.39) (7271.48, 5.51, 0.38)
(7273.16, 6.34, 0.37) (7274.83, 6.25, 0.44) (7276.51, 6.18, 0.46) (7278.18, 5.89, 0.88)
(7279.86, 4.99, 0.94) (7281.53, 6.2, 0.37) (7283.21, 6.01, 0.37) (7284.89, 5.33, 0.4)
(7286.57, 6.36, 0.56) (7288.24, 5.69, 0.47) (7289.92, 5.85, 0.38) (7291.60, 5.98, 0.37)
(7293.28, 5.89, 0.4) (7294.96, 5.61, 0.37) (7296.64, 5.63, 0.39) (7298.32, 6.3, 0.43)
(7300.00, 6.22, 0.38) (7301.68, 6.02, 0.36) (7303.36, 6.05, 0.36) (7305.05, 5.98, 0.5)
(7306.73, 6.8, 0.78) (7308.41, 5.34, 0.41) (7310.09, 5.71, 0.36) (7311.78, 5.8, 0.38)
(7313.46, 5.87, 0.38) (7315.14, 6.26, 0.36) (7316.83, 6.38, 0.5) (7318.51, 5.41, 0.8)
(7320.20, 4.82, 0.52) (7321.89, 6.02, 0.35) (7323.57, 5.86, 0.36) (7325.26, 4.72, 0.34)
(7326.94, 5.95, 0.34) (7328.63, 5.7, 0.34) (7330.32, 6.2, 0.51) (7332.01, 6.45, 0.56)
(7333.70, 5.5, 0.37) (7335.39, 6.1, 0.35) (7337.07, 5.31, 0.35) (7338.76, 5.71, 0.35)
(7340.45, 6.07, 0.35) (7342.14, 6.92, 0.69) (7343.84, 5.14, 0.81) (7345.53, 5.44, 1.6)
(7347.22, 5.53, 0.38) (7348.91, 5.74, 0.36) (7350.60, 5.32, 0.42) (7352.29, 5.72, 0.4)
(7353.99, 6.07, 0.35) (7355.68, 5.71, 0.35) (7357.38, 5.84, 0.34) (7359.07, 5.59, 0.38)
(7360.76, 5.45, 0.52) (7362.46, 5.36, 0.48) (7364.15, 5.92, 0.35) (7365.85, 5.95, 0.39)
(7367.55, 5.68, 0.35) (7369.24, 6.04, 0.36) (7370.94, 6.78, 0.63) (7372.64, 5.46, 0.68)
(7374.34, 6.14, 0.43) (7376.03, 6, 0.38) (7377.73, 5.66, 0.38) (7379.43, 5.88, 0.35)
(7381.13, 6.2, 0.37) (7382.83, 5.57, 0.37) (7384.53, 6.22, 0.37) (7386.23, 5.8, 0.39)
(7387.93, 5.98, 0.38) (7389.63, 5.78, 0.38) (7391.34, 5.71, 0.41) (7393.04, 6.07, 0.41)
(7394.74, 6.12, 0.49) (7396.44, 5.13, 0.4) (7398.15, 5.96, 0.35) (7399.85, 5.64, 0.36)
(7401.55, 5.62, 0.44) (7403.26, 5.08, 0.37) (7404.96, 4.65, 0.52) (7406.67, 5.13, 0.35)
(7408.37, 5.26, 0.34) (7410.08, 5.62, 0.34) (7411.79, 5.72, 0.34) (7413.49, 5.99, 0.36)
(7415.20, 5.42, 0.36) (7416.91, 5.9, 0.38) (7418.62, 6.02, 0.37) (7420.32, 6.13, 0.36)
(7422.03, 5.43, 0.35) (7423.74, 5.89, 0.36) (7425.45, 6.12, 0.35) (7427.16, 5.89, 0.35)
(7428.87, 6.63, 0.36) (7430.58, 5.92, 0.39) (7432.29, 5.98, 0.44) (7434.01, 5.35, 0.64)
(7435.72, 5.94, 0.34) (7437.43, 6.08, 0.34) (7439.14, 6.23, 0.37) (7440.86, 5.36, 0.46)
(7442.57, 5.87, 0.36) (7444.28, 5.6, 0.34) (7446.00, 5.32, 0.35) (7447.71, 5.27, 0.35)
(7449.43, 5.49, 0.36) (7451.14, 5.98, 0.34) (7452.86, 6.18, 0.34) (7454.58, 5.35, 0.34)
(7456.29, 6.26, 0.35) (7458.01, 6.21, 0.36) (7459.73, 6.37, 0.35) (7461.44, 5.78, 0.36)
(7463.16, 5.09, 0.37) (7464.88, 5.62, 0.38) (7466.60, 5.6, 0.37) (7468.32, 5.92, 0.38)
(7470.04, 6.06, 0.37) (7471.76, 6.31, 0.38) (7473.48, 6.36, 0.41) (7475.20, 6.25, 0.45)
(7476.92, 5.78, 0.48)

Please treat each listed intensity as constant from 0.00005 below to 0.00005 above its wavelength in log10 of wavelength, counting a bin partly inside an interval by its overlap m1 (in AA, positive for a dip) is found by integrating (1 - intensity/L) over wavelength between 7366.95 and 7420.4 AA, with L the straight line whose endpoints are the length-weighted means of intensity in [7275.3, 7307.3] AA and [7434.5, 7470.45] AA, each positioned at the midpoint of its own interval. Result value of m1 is 0.8 AA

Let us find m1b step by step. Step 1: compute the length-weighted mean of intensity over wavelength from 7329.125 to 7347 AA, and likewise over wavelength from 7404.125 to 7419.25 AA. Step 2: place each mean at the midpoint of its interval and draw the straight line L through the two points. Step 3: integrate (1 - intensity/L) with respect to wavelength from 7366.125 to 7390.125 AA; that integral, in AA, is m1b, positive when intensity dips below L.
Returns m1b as -1.1 AA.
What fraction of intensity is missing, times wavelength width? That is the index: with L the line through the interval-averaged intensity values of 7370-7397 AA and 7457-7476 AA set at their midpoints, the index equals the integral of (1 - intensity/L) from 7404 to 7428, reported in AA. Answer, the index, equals 1.1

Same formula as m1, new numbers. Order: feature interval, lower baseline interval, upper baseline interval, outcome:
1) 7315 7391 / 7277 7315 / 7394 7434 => -0.03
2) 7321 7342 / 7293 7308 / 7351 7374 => 0.32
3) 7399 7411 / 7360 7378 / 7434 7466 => 1.10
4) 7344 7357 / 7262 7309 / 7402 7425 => 0.27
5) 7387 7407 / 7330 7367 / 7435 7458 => 0.65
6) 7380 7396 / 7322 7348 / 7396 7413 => -1.24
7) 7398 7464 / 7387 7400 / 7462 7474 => 0.97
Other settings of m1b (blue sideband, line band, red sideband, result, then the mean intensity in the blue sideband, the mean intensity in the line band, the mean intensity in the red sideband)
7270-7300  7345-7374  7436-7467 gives 0.4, 5.9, 5.75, 5.77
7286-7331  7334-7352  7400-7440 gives 0.3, 5.86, 5.72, 5.74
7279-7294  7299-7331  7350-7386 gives -0.2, 5.81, 5.85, 5.84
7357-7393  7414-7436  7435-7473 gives -0.2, 5.86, 5.89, 5.82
